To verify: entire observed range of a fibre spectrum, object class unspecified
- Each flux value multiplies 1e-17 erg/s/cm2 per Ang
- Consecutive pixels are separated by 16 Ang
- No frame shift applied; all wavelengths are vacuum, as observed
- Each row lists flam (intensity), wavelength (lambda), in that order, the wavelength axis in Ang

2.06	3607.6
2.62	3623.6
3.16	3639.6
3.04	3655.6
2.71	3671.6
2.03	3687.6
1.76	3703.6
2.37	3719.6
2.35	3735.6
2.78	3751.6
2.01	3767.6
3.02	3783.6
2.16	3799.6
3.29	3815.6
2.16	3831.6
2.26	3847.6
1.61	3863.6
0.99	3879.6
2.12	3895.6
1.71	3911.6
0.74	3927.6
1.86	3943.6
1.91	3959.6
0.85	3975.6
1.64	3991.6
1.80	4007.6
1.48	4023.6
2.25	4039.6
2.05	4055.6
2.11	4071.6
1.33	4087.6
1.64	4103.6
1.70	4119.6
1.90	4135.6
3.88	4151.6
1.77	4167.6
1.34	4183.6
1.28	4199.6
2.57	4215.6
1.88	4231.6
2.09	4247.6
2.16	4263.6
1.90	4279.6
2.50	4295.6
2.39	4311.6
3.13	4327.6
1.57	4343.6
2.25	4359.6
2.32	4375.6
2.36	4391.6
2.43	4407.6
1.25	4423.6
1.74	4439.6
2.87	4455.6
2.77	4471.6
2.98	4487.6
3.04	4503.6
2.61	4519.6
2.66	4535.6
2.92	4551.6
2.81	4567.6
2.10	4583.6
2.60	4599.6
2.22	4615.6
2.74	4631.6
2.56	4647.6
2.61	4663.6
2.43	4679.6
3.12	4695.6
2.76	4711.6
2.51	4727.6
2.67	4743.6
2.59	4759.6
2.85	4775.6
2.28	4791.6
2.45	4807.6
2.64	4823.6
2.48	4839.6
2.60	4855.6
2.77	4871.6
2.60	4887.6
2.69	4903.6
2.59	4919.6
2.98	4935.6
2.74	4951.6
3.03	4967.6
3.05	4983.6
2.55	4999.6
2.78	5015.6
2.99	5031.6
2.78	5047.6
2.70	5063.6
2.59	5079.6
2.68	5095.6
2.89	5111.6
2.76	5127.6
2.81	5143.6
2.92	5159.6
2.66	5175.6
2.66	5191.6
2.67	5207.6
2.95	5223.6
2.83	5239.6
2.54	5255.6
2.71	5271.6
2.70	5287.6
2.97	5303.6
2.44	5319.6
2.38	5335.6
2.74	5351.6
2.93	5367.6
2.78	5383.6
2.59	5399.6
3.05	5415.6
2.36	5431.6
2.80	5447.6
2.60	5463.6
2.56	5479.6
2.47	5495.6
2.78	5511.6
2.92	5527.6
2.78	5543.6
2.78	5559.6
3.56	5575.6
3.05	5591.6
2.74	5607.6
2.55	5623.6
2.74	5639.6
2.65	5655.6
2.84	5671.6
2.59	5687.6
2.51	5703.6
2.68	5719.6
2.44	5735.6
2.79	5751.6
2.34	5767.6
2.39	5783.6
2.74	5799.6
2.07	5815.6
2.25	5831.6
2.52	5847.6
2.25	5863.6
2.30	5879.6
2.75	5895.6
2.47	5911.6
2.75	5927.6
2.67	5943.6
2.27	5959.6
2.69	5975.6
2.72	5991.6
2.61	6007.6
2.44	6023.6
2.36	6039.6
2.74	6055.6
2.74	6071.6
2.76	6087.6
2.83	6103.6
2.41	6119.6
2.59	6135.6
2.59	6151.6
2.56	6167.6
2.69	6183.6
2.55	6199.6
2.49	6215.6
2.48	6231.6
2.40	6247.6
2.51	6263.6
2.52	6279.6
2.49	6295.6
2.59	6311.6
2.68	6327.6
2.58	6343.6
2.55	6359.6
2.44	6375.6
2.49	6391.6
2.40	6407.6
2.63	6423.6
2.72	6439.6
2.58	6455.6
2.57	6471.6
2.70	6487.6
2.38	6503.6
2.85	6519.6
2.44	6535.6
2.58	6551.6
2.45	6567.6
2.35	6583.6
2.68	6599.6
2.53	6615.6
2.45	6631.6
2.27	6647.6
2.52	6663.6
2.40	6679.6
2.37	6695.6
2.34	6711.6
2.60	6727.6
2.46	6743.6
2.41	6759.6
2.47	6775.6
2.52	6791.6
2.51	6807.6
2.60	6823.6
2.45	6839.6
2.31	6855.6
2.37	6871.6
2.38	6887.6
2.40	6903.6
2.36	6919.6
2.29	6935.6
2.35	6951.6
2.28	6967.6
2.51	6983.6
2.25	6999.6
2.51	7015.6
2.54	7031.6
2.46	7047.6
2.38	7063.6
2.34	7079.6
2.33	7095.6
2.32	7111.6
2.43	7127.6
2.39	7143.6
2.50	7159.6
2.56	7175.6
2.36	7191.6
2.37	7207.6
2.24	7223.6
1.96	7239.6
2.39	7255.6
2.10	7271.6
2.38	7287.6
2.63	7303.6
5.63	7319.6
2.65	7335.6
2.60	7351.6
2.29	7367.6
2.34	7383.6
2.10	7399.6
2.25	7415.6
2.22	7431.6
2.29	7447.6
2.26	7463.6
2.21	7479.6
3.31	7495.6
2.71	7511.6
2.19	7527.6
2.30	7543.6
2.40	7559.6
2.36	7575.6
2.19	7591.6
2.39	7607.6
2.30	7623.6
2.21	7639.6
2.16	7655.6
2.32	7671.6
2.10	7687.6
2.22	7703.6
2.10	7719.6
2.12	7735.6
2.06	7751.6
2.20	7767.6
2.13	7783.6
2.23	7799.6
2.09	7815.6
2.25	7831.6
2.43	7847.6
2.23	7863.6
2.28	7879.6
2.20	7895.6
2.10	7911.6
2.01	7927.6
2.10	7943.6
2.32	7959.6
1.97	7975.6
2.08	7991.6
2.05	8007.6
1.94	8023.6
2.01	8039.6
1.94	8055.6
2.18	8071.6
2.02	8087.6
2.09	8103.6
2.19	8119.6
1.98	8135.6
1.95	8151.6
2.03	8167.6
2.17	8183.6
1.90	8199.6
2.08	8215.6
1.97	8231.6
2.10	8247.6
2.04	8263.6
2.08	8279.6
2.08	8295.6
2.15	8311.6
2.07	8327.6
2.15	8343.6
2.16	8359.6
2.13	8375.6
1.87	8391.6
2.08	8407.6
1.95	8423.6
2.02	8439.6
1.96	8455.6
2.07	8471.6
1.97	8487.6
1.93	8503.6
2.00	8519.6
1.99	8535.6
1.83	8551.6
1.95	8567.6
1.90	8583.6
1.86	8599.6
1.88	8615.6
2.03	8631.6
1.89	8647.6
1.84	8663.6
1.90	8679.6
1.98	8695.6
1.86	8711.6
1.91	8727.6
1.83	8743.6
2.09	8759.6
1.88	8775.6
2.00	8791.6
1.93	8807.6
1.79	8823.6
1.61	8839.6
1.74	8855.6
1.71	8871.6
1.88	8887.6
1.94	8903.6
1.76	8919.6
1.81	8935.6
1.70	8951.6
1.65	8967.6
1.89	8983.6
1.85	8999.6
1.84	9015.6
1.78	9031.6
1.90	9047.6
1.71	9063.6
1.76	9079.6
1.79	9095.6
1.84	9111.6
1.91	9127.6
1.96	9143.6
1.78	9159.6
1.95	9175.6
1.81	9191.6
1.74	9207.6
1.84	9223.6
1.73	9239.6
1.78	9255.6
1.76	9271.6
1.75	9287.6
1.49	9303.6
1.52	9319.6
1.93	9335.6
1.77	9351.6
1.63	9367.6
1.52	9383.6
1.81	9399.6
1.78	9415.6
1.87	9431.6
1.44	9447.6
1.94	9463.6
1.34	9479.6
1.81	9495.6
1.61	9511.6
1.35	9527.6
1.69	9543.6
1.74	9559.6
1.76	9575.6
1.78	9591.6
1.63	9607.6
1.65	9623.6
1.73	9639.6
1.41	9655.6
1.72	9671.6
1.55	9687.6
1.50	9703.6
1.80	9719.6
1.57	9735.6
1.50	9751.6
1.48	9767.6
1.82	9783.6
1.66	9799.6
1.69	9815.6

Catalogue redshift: 0.12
